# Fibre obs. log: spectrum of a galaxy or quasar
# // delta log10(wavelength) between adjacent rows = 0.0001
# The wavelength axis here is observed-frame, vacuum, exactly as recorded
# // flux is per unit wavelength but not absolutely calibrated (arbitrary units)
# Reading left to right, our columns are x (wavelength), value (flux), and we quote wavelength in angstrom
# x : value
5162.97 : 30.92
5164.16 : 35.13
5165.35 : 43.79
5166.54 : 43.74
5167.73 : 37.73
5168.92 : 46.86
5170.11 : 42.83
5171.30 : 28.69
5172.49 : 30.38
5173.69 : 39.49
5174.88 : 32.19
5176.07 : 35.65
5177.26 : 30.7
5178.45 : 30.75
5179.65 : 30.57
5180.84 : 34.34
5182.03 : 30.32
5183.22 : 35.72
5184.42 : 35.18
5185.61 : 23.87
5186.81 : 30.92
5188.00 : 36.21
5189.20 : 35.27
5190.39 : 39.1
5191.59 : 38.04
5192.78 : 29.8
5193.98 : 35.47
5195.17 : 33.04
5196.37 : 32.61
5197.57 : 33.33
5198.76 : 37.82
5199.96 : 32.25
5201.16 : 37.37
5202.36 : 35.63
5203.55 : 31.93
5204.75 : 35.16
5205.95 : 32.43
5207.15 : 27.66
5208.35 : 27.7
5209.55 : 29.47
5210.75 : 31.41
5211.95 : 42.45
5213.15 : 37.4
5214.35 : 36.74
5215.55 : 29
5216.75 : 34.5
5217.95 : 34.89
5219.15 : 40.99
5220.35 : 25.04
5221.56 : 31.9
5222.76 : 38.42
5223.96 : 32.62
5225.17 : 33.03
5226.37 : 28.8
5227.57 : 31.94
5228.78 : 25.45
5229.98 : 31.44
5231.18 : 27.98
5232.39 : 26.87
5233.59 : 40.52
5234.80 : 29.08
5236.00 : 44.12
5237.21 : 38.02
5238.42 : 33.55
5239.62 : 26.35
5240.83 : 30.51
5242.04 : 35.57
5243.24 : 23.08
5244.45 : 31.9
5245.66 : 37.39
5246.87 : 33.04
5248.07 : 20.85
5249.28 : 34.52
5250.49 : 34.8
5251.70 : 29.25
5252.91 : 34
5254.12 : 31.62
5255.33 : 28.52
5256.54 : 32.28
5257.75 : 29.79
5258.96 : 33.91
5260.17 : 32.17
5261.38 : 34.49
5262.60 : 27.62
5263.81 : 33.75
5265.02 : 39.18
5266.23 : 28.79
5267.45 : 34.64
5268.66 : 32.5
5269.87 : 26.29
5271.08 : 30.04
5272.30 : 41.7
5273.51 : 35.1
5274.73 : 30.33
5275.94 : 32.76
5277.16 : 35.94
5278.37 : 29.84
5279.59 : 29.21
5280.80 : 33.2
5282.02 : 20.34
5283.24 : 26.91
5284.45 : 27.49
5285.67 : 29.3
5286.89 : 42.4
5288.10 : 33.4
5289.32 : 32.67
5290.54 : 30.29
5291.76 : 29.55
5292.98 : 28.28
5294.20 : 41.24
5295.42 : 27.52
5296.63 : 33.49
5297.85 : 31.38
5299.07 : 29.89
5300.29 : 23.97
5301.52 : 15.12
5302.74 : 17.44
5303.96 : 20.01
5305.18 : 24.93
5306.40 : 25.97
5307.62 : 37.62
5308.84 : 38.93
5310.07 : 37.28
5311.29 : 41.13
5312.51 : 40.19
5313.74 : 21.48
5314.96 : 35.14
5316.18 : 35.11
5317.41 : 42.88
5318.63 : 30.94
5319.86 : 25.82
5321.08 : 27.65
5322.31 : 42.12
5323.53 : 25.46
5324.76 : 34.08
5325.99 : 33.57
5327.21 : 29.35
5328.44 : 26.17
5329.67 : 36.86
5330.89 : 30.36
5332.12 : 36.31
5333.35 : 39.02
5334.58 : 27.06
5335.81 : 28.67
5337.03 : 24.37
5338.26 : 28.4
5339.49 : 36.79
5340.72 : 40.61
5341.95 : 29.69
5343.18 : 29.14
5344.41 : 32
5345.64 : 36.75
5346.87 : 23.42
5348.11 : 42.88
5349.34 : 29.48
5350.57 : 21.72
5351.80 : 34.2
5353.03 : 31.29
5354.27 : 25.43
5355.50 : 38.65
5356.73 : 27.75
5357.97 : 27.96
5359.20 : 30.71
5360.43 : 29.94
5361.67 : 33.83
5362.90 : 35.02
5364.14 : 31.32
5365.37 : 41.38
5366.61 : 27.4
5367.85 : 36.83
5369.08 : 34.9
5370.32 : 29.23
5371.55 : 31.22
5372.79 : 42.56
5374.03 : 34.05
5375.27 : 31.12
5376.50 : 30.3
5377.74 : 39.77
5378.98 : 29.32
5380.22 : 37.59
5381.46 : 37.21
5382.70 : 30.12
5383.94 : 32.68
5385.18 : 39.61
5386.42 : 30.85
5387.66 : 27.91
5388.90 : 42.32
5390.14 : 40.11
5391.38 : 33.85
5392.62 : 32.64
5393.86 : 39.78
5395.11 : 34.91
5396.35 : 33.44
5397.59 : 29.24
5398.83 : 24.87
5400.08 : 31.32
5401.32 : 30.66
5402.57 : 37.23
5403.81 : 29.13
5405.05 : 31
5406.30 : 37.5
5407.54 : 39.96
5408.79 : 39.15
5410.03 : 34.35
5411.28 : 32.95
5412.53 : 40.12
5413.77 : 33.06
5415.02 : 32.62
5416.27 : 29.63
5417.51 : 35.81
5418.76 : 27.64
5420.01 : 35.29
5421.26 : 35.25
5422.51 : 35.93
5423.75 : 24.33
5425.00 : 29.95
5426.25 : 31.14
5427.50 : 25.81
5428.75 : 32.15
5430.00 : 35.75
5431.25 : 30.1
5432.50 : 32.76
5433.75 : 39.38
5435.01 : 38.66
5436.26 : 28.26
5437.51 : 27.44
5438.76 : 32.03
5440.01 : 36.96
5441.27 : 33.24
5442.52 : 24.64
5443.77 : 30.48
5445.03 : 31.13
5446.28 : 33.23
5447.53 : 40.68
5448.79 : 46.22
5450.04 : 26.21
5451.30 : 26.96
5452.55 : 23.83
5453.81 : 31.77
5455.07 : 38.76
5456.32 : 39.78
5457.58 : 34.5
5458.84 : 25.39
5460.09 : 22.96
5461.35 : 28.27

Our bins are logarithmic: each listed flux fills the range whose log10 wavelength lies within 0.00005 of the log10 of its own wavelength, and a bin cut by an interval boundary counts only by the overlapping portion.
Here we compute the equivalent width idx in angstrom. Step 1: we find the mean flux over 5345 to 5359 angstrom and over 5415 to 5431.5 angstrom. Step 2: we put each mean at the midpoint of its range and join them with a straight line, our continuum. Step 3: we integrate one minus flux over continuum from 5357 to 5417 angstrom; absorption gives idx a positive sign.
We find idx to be -5.0 angstrom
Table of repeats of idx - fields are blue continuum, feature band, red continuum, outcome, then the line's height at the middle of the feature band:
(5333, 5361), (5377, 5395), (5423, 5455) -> -2.2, 31.4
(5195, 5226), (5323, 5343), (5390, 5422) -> 1.2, 33.7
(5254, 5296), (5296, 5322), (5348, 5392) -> 1.5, 32.3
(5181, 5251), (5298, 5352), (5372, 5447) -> 3.3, 33.2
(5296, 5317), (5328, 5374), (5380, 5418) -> -0.2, 32.1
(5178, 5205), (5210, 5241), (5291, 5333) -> -0.2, 33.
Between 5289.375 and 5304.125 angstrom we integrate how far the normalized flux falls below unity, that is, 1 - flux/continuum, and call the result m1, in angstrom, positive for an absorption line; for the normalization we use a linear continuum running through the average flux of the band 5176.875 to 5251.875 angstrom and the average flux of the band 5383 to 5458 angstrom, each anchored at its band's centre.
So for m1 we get 2.34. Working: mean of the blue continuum 32.8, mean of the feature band 27.8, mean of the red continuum 33.3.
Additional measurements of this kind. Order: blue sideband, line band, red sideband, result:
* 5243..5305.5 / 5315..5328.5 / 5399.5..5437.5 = -0.4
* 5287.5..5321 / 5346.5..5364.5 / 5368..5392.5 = 1.2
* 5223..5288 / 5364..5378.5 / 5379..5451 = -0.6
